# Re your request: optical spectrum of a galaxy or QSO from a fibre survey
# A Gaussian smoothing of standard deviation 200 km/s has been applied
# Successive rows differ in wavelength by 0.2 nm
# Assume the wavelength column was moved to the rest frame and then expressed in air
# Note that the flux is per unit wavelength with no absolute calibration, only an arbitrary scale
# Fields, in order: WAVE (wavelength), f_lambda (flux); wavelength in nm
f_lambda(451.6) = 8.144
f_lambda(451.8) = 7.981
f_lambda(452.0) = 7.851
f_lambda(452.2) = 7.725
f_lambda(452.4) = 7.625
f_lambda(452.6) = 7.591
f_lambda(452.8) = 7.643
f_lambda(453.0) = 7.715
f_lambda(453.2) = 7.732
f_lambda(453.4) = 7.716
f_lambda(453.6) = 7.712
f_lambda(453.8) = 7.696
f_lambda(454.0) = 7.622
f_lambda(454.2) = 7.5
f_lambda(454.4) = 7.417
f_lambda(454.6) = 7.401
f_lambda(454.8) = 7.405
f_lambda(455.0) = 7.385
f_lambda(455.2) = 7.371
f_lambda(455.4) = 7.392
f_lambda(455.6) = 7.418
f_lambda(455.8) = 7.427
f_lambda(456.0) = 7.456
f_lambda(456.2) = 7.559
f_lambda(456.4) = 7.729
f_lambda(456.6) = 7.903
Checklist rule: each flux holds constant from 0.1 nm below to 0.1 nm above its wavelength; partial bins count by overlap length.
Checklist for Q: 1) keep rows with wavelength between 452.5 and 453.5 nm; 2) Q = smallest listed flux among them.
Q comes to 7.591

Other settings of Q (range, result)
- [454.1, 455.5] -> 7.371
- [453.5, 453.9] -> 7.696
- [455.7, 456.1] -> 7.427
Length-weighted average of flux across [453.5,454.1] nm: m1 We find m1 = 7.68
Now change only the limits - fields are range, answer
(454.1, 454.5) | 7.46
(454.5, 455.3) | 7.39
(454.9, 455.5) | 7.38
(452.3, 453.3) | 7.66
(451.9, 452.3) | 7.79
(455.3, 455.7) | 7.4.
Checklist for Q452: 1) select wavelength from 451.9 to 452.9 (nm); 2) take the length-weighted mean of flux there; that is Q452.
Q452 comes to 7.69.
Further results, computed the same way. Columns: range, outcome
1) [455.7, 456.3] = 7.48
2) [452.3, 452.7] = 7.61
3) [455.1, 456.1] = 7.41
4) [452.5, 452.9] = 7.62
